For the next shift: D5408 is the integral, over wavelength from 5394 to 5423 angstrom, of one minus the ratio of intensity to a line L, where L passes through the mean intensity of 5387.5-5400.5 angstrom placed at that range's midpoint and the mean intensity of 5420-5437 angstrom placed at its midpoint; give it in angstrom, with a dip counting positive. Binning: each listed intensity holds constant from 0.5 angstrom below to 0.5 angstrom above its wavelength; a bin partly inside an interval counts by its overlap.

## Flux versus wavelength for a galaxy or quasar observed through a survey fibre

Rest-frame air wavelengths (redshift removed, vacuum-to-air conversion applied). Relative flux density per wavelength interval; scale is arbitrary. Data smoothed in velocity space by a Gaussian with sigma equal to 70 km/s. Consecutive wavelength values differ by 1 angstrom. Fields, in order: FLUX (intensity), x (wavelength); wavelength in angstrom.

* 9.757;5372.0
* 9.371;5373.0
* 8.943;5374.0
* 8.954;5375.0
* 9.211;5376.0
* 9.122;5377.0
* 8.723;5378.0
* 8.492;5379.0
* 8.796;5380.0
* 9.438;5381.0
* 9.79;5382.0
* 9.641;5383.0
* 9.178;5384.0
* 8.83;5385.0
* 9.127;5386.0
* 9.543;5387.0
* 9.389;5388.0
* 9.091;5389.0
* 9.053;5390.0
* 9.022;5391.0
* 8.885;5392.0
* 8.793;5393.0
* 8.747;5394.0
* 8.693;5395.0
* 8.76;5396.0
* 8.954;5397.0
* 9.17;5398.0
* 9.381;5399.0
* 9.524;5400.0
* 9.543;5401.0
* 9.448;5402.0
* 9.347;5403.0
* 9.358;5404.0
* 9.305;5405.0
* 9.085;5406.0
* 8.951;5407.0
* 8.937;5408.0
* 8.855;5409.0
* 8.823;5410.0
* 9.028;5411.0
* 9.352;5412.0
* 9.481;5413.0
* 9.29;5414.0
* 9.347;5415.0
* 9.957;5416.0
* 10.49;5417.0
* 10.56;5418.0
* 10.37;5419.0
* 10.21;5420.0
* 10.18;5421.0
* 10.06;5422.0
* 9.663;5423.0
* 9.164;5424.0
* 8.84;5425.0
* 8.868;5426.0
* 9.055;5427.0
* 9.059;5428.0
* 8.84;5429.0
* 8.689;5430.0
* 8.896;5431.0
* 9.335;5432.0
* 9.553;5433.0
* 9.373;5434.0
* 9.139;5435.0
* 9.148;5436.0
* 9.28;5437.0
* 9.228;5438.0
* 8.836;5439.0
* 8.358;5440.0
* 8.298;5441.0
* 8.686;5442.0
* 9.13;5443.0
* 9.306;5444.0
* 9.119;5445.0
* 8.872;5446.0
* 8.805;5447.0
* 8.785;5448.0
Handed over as -1.0 angstrom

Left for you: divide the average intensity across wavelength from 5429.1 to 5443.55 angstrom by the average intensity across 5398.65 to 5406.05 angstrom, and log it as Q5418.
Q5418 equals 0.96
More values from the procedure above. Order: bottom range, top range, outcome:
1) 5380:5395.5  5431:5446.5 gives 0.99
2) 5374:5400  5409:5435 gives 1.04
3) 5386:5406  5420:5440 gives 1.01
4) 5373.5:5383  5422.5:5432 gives 0.99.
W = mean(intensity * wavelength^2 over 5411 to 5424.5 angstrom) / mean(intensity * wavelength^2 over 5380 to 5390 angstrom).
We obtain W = 1.1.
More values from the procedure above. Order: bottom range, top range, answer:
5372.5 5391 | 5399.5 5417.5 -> 1.03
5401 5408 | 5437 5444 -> 0.97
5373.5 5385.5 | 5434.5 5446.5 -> 1.01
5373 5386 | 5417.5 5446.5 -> 1.04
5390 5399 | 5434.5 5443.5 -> 1.01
